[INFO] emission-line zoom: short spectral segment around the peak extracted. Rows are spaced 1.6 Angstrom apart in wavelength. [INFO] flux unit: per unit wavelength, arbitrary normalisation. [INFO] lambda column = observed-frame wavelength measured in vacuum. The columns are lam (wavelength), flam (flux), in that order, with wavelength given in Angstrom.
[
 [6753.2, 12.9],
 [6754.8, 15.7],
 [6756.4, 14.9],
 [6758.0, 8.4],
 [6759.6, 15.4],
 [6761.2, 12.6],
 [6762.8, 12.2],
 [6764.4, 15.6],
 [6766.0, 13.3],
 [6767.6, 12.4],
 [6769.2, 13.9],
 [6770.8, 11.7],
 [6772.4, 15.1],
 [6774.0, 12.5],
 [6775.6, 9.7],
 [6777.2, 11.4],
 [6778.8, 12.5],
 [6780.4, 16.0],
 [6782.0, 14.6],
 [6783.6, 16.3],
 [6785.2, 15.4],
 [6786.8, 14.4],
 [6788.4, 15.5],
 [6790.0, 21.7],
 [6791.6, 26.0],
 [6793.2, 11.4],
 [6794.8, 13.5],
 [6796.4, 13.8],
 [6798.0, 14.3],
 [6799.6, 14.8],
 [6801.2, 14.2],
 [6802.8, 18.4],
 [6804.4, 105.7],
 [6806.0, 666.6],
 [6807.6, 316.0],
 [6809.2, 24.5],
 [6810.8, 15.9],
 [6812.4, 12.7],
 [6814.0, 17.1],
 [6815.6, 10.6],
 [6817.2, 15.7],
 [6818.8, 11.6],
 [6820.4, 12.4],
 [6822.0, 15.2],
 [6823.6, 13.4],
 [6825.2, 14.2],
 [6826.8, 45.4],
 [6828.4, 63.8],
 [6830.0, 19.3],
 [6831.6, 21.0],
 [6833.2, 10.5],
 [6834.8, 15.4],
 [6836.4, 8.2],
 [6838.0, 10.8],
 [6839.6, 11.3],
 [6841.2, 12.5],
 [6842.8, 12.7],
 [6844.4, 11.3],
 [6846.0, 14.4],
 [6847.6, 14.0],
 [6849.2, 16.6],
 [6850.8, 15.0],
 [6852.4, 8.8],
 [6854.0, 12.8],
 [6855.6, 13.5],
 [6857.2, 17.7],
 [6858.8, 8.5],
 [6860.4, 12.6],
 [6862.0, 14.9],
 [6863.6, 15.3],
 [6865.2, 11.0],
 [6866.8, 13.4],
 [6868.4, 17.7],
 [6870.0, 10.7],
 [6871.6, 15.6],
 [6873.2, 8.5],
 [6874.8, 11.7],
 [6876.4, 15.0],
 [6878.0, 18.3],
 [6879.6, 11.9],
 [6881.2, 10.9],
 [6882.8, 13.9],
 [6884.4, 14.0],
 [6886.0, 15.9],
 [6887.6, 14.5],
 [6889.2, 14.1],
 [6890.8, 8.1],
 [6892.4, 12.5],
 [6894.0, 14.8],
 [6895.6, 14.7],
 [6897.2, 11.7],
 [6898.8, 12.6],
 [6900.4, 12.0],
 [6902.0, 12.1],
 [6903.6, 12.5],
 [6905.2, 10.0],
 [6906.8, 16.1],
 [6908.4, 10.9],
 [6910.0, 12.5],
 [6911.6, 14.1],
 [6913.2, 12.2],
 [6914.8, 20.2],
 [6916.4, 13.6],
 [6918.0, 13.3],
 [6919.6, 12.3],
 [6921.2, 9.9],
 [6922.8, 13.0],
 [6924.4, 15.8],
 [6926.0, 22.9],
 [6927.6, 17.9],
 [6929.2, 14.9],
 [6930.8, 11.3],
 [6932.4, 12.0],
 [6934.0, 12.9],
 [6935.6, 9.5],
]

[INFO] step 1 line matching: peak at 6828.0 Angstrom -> [N II] 6583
